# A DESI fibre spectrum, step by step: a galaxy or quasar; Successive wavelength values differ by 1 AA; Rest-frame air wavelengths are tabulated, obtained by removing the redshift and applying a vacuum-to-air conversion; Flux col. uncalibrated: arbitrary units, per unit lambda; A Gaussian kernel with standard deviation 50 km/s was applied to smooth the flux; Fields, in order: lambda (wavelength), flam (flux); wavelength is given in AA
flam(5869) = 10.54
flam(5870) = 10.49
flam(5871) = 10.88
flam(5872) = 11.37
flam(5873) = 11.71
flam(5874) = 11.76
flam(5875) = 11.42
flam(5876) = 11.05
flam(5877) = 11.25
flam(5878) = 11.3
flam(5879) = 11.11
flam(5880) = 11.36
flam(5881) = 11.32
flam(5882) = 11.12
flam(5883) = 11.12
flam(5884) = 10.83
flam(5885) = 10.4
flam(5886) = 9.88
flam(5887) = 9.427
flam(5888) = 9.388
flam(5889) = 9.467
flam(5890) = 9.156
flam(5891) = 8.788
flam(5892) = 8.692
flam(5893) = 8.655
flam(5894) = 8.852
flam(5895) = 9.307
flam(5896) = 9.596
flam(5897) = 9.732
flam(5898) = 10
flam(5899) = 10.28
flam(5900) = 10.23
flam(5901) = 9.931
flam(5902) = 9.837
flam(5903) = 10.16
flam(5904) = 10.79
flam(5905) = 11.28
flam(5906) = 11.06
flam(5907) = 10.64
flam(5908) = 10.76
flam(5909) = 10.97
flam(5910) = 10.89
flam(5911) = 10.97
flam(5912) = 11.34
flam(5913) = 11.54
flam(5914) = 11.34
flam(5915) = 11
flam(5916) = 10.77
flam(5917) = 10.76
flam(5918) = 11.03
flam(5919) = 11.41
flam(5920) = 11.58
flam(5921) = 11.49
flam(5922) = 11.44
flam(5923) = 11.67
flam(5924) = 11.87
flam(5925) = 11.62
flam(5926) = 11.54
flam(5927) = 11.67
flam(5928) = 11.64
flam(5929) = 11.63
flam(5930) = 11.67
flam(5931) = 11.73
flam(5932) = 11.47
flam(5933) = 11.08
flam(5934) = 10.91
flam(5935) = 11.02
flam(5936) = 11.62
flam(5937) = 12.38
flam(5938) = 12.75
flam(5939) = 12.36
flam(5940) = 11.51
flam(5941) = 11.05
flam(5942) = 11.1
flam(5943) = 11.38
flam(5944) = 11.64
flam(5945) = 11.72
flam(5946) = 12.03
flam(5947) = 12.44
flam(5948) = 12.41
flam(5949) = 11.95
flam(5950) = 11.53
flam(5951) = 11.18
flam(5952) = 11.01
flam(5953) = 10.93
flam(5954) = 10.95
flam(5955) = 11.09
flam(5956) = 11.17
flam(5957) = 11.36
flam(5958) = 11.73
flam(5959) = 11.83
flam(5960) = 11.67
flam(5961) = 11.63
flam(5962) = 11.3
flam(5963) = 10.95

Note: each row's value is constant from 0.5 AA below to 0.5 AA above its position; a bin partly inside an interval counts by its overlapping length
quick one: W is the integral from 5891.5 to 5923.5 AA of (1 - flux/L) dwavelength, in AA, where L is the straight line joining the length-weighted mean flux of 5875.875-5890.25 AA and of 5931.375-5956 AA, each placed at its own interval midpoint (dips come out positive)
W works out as 1.18 AA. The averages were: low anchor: 10.6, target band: 10.6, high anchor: 11.6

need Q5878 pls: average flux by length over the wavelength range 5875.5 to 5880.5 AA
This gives 11.2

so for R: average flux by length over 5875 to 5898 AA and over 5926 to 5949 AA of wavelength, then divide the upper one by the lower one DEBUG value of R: 1.16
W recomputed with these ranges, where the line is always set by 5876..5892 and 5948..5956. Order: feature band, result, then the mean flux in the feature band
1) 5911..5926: -0.69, 11.3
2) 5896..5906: 0.32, 10.3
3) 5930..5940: -0.56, 11.7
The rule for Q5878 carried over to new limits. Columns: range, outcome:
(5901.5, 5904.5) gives 10.3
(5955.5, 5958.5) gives 11.4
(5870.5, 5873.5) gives 11.3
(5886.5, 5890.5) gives 9.36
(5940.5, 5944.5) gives 11.3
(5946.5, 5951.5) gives 11.9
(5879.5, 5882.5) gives 11.3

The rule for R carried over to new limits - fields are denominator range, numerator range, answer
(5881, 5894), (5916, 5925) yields 1.17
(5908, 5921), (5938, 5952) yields 1.05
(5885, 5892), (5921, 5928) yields 1.24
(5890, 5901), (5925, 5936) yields 1.22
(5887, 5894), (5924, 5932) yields 1.29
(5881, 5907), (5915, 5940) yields 1.16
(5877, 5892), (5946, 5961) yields 1.12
